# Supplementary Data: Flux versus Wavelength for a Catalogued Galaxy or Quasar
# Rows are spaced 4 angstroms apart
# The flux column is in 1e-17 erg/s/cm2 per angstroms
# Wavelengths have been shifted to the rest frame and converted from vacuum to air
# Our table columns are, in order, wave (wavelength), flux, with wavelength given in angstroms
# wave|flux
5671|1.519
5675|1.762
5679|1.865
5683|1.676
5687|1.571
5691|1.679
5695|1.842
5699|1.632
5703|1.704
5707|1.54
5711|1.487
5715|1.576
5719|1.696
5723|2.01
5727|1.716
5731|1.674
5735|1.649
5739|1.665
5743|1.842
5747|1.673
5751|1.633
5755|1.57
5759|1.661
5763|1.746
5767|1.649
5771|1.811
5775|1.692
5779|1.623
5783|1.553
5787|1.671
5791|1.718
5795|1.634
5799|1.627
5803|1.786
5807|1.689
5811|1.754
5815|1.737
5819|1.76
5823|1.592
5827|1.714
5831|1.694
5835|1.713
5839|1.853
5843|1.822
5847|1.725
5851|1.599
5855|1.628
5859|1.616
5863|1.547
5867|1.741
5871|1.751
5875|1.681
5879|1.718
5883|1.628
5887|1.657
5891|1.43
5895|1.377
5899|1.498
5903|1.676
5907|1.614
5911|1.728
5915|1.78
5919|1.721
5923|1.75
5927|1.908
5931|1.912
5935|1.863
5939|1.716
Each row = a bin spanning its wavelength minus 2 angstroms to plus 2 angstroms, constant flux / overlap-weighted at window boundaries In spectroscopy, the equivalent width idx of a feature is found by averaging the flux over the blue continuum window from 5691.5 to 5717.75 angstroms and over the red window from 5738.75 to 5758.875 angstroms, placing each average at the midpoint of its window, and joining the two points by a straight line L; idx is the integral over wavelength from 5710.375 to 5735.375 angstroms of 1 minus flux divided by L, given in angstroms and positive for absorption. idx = -0.7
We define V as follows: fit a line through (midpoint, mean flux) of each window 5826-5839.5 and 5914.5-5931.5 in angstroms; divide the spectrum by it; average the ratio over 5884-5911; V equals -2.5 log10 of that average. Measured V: 0.15 mag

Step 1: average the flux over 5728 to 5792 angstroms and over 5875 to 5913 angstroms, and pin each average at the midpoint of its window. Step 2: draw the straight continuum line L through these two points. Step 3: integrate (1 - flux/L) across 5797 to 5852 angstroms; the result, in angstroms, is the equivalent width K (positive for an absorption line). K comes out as -2.8 angstroms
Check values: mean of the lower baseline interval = 1.68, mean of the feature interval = 1.72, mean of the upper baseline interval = 1.6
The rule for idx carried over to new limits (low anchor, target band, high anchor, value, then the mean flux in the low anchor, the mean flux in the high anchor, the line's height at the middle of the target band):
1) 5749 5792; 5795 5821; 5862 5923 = -1.0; 1.66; 1.64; 1.66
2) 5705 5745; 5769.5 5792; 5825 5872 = 0.2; 1.69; 1.7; 1.69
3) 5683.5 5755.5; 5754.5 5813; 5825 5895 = -0.3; 1.68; 1.67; 1.67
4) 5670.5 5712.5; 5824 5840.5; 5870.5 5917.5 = -0.9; 1.67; 1.63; 1.64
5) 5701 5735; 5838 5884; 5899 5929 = 0.5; 1.67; 1.72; 1.71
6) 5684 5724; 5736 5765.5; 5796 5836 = 0.0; 1.67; 1.7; 1.68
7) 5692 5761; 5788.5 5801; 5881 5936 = 0.1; 1.68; 1.68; 1.68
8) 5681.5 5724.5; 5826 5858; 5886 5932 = -0.9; 1.67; 1.67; 1.67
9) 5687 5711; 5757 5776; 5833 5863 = -0.4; 1.65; 1.7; 1.67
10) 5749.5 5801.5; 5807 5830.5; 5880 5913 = -1.1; 1.66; 1.58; 1.63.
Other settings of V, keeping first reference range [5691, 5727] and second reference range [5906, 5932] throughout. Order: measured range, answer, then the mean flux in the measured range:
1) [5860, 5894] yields 0.078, 1.64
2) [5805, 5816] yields 0.002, 1.73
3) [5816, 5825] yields 0.032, 1.68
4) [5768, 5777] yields -0.017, 1.74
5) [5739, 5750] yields -0.017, 1.73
